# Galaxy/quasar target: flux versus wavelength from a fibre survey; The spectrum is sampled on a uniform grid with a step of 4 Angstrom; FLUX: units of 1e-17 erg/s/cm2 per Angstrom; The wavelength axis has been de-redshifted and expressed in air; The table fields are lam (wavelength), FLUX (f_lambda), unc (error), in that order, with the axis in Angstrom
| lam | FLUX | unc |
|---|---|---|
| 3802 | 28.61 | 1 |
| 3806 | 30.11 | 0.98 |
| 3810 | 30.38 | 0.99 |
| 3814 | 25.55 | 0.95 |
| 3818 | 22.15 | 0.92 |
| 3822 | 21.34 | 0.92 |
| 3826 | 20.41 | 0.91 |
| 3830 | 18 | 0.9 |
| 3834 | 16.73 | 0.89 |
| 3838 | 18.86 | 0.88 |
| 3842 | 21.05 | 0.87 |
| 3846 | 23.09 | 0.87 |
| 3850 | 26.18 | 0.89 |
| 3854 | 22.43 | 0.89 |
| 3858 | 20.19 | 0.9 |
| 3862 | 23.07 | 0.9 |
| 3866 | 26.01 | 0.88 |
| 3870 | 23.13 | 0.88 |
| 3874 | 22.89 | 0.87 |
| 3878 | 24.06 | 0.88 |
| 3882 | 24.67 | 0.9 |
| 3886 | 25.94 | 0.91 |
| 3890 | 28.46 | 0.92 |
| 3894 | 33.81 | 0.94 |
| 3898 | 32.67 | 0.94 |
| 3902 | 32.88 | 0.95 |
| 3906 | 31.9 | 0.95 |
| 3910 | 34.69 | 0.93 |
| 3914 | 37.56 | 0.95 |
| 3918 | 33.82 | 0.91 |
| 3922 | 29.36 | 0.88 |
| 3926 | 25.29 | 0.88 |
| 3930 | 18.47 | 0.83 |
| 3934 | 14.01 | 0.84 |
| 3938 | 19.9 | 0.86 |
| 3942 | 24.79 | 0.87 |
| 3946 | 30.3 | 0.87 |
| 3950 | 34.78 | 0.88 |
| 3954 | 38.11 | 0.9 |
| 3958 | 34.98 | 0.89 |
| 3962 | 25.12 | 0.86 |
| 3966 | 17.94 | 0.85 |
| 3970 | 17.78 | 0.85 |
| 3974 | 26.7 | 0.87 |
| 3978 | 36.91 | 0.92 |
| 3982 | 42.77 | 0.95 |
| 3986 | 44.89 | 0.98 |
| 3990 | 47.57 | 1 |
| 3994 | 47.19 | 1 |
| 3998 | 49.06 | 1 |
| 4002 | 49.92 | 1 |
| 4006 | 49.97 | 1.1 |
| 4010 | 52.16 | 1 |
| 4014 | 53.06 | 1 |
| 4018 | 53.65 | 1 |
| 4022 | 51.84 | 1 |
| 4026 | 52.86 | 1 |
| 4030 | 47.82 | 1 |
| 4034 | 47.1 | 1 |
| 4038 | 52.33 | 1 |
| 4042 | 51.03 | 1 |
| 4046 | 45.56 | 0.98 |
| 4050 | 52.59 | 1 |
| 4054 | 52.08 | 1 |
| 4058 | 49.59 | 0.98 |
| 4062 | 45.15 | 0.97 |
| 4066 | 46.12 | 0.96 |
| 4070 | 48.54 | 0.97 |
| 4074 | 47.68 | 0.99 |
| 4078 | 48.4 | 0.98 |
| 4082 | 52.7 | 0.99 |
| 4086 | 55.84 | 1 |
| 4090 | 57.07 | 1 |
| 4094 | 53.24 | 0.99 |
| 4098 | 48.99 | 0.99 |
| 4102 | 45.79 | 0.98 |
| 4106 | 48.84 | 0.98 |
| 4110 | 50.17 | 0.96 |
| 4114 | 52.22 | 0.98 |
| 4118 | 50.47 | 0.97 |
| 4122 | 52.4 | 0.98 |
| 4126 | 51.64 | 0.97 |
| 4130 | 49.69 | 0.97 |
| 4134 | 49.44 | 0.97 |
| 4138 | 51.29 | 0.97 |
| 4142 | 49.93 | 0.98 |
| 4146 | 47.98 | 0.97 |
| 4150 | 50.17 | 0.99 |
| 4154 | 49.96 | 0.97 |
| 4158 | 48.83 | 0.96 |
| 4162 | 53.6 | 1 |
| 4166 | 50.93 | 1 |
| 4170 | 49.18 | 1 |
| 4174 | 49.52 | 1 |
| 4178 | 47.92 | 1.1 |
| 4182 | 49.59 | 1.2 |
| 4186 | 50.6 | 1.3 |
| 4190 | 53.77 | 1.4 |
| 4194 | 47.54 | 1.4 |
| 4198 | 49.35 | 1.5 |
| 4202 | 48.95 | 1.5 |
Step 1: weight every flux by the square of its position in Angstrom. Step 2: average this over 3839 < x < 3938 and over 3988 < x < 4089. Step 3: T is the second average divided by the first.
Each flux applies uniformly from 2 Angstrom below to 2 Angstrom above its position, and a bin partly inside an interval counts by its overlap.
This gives 2.05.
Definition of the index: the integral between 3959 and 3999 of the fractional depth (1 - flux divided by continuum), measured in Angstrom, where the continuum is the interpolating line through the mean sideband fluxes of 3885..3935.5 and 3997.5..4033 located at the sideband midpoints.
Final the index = 8.1 Angstrom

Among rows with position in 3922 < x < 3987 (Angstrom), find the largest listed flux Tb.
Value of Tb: 44.89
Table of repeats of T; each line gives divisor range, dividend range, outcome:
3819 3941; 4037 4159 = 2.23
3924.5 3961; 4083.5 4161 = 2.08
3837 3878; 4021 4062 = 2.40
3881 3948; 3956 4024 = 1.53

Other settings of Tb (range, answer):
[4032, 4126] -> 57.07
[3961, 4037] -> 53.65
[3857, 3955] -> 38.11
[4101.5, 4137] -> 52.4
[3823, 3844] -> 21.05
